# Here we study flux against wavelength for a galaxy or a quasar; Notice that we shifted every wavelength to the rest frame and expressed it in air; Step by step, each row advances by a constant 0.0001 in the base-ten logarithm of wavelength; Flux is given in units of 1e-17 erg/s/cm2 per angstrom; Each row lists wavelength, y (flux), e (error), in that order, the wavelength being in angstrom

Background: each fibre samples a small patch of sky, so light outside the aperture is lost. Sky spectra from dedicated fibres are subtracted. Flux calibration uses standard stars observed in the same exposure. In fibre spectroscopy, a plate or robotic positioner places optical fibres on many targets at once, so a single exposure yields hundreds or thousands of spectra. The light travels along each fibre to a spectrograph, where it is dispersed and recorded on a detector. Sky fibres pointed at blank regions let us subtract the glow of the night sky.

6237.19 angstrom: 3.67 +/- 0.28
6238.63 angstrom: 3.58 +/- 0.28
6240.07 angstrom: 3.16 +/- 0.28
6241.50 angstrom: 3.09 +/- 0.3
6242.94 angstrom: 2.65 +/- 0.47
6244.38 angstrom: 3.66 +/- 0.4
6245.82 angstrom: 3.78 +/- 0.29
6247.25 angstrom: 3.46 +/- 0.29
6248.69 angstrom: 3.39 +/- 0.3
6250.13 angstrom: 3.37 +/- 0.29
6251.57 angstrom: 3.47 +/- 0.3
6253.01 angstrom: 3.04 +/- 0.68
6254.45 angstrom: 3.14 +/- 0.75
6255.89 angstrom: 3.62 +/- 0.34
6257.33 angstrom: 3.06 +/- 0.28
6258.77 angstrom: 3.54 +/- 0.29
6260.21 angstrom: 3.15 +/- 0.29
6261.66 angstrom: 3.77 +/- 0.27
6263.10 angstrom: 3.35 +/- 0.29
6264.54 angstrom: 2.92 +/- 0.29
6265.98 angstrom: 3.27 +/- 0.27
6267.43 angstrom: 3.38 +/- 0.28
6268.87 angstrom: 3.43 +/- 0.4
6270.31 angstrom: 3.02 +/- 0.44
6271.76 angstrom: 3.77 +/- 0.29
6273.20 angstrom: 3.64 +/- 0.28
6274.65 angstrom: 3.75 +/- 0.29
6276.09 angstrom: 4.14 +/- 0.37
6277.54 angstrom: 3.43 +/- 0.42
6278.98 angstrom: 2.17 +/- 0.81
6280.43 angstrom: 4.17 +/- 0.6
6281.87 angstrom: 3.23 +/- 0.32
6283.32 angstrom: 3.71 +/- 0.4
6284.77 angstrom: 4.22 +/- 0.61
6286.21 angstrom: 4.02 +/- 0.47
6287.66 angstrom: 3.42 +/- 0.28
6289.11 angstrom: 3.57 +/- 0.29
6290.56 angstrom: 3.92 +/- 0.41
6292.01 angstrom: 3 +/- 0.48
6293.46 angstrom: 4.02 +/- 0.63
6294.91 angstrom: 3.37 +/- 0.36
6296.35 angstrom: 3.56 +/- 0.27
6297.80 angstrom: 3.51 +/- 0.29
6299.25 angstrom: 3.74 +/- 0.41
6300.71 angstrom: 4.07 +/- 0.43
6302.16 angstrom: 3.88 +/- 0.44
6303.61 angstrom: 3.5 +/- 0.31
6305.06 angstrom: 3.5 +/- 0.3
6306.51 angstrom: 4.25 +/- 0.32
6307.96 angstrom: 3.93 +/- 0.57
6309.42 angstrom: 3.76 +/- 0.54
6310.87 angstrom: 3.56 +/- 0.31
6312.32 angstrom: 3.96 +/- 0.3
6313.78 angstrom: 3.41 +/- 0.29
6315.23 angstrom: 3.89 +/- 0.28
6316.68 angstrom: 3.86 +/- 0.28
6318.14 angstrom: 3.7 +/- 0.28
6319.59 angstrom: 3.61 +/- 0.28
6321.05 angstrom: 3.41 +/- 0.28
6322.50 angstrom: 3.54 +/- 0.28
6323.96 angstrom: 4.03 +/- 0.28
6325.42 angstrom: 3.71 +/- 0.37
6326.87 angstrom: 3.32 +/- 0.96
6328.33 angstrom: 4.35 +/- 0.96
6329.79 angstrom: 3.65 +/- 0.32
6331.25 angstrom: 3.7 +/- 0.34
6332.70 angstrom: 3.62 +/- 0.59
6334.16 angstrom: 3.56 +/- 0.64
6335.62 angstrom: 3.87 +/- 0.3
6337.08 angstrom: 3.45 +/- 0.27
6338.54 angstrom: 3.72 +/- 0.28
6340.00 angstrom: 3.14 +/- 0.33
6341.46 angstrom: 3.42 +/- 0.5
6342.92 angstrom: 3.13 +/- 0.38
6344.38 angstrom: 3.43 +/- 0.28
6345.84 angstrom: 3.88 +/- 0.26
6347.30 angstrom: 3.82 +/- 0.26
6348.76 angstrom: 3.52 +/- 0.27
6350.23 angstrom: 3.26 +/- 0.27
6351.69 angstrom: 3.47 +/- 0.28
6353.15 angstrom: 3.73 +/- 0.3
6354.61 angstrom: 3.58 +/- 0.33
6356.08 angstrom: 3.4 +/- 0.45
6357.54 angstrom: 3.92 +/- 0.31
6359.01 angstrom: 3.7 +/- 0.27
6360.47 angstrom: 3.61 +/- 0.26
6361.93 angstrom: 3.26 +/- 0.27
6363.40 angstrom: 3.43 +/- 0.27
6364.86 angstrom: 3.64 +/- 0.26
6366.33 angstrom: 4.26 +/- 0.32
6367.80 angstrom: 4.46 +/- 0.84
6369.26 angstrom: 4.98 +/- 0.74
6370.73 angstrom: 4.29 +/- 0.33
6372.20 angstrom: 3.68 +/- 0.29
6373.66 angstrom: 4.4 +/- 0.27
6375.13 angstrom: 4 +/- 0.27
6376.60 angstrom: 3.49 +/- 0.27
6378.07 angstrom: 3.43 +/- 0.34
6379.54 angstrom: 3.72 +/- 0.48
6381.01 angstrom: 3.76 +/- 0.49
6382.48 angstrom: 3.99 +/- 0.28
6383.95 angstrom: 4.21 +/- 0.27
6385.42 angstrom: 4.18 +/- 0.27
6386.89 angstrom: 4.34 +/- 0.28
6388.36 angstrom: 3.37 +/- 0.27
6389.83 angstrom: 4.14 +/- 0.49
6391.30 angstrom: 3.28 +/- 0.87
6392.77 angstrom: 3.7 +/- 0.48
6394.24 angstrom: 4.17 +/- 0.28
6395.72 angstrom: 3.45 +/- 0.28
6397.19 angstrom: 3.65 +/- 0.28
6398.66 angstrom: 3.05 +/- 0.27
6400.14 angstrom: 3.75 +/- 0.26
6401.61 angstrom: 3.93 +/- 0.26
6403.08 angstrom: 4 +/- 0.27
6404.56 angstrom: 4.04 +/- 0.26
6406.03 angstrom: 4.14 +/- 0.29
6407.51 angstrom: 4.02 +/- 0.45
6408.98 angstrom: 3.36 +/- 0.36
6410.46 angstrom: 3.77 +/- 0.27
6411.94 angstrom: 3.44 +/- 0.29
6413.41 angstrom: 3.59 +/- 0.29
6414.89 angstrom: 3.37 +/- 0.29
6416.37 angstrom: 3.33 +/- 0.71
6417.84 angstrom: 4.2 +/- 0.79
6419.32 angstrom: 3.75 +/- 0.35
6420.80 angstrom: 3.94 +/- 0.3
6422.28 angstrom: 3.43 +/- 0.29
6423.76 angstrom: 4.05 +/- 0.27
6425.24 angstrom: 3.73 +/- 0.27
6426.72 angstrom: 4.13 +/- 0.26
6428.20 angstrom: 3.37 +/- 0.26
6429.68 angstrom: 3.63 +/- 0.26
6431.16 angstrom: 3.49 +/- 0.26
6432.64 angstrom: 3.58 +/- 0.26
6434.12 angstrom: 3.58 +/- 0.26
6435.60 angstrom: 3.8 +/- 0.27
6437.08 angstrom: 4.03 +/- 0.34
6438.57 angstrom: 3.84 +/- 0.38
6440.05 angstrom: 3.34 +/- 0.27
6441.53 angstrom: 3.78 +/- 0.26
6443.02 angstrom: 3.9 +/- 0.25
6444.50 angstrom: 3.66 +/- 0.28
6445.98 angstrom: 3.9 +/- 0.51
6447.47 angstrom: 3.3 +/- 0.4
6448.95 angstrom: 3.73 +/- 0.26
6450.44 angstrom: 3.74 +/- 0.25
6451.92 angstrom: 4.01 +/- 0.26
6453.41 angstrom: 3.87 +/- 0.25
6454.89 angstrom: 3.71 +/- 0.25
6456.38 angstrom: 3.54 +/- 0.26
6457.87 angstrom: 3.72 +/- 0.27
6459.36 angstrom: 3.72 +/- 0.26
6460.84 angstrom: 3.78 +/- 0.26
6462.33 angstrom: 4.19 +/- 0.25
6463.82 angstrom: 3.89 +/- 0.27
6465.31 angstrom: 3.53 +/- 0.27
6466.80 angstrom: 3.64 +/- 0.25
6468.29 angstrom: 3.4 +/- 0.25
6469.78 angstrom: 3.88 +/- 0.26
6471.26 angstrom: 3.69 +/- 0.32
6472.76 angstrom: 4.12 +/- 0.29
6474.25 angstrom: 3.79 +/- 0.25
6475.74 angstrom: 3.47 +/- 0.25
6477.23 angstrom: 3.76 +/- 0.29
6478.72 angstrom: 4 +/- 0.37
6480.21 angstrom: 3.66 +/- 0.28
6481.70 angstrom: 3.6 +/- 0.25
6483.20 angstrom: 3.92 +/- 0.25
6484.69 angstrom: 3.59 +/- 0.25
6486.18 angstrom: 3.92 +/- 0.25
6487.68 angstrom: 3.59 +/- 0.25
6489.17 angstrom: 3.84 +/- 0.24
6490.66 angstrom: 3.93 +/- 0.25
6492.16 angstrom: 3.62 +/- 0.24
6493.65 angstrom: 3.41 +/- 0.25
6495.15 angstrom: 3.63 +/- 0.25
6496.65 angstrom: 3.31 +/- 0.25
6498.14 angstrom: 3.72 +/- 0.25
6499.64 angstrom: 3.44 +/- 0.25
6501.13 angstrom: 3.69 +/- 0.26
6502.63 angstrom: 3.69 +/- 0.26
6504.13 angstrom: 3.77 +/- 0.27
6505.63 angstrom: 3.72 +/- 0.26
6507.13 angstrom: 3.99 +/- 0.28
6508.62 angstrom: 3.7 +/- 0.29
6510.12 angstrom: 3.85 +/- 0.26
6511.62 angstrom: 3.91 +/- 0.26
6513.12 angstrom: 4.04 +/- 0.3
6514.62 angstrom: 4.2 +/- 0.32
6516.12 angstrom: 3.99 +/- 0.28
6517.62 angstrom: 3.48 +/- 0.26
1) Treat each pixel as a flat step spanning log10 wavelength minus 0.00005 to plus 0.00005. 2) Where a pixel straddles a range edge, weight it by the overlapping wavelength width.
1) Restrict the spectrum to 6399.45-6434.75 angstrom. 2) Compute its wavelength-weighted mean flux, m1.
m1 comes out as 3.73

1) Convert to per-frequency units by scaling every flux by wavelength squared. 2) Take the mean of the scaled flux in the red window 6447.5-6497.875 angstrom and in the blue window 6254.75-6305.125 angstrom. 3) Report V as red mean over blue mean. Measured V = 1.1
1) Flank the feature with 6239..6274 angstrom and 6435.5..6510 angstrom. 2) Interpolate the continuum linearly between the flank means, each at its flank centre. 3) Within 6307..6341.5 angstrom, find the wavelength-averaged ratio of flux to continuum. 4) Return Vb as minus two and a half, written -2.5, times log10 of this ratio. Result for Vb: -0.07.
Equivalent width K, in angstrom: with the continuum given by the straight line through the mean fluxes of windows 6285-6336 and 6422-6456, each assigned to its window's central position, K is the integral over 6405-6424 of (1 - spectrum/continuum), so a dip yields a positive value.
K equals 0.0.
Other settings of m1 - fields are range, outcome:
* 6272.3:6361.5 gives 3.65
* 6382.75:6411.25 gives 3.82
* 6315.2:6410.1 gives 3.75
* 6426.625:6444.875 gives 3.69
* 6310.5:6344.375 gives 3.63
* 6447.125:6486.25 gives 3.75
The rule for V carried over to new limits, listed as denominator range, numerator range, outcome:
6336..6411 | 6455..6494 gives 1.03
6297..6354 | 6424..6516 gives 1.07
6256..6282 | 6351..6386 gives 1.17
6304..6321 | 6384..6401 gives 1.03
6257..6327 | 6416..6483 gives 1.09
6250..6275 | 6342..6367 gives 1.10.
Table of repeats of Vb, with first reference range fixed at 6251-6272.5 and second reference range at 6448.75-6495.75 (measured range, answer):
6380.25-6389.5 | -0.12 mag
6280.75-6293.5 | -0.09 mag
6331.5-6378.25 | -0.06 mag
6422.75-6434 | -0.01 mag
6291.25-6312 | -0.09 mag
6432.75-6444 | -0.02 mag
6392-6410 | -0.05 mag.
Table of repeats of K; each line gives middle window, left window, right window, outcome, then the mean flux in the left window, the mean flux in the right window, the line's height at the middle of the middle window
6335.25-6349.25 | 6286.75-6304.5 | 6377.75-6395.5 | 0.81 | 3.63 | 3.86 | 3.75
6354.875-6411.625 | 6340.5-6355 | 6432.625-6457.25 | -3.82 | 3.52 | 3.73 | 3.59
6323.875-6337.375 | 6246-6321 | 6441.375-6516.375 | -0.42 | 3.56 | 3.75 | 3.61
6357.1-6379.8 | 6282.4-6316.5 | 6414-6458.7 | -1.06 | 3.73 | 3.71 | 3.72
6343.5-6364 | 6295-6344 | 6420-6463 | 0.67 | 3.67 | 3.74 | 3.69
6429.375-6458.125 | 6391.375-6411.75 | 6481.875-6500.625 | -0.03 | 3.75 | 3.66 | 3.7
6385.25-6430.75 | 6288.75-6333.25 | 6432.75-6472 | -0.21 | 3.71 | 3.74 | 3.73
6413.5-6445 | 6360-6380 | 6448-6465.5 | 0.97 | 3.91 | 3.79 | 3.83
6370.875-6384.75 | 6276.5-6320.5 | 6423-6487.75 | -0.63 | 3.67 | 3.74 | 3.7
